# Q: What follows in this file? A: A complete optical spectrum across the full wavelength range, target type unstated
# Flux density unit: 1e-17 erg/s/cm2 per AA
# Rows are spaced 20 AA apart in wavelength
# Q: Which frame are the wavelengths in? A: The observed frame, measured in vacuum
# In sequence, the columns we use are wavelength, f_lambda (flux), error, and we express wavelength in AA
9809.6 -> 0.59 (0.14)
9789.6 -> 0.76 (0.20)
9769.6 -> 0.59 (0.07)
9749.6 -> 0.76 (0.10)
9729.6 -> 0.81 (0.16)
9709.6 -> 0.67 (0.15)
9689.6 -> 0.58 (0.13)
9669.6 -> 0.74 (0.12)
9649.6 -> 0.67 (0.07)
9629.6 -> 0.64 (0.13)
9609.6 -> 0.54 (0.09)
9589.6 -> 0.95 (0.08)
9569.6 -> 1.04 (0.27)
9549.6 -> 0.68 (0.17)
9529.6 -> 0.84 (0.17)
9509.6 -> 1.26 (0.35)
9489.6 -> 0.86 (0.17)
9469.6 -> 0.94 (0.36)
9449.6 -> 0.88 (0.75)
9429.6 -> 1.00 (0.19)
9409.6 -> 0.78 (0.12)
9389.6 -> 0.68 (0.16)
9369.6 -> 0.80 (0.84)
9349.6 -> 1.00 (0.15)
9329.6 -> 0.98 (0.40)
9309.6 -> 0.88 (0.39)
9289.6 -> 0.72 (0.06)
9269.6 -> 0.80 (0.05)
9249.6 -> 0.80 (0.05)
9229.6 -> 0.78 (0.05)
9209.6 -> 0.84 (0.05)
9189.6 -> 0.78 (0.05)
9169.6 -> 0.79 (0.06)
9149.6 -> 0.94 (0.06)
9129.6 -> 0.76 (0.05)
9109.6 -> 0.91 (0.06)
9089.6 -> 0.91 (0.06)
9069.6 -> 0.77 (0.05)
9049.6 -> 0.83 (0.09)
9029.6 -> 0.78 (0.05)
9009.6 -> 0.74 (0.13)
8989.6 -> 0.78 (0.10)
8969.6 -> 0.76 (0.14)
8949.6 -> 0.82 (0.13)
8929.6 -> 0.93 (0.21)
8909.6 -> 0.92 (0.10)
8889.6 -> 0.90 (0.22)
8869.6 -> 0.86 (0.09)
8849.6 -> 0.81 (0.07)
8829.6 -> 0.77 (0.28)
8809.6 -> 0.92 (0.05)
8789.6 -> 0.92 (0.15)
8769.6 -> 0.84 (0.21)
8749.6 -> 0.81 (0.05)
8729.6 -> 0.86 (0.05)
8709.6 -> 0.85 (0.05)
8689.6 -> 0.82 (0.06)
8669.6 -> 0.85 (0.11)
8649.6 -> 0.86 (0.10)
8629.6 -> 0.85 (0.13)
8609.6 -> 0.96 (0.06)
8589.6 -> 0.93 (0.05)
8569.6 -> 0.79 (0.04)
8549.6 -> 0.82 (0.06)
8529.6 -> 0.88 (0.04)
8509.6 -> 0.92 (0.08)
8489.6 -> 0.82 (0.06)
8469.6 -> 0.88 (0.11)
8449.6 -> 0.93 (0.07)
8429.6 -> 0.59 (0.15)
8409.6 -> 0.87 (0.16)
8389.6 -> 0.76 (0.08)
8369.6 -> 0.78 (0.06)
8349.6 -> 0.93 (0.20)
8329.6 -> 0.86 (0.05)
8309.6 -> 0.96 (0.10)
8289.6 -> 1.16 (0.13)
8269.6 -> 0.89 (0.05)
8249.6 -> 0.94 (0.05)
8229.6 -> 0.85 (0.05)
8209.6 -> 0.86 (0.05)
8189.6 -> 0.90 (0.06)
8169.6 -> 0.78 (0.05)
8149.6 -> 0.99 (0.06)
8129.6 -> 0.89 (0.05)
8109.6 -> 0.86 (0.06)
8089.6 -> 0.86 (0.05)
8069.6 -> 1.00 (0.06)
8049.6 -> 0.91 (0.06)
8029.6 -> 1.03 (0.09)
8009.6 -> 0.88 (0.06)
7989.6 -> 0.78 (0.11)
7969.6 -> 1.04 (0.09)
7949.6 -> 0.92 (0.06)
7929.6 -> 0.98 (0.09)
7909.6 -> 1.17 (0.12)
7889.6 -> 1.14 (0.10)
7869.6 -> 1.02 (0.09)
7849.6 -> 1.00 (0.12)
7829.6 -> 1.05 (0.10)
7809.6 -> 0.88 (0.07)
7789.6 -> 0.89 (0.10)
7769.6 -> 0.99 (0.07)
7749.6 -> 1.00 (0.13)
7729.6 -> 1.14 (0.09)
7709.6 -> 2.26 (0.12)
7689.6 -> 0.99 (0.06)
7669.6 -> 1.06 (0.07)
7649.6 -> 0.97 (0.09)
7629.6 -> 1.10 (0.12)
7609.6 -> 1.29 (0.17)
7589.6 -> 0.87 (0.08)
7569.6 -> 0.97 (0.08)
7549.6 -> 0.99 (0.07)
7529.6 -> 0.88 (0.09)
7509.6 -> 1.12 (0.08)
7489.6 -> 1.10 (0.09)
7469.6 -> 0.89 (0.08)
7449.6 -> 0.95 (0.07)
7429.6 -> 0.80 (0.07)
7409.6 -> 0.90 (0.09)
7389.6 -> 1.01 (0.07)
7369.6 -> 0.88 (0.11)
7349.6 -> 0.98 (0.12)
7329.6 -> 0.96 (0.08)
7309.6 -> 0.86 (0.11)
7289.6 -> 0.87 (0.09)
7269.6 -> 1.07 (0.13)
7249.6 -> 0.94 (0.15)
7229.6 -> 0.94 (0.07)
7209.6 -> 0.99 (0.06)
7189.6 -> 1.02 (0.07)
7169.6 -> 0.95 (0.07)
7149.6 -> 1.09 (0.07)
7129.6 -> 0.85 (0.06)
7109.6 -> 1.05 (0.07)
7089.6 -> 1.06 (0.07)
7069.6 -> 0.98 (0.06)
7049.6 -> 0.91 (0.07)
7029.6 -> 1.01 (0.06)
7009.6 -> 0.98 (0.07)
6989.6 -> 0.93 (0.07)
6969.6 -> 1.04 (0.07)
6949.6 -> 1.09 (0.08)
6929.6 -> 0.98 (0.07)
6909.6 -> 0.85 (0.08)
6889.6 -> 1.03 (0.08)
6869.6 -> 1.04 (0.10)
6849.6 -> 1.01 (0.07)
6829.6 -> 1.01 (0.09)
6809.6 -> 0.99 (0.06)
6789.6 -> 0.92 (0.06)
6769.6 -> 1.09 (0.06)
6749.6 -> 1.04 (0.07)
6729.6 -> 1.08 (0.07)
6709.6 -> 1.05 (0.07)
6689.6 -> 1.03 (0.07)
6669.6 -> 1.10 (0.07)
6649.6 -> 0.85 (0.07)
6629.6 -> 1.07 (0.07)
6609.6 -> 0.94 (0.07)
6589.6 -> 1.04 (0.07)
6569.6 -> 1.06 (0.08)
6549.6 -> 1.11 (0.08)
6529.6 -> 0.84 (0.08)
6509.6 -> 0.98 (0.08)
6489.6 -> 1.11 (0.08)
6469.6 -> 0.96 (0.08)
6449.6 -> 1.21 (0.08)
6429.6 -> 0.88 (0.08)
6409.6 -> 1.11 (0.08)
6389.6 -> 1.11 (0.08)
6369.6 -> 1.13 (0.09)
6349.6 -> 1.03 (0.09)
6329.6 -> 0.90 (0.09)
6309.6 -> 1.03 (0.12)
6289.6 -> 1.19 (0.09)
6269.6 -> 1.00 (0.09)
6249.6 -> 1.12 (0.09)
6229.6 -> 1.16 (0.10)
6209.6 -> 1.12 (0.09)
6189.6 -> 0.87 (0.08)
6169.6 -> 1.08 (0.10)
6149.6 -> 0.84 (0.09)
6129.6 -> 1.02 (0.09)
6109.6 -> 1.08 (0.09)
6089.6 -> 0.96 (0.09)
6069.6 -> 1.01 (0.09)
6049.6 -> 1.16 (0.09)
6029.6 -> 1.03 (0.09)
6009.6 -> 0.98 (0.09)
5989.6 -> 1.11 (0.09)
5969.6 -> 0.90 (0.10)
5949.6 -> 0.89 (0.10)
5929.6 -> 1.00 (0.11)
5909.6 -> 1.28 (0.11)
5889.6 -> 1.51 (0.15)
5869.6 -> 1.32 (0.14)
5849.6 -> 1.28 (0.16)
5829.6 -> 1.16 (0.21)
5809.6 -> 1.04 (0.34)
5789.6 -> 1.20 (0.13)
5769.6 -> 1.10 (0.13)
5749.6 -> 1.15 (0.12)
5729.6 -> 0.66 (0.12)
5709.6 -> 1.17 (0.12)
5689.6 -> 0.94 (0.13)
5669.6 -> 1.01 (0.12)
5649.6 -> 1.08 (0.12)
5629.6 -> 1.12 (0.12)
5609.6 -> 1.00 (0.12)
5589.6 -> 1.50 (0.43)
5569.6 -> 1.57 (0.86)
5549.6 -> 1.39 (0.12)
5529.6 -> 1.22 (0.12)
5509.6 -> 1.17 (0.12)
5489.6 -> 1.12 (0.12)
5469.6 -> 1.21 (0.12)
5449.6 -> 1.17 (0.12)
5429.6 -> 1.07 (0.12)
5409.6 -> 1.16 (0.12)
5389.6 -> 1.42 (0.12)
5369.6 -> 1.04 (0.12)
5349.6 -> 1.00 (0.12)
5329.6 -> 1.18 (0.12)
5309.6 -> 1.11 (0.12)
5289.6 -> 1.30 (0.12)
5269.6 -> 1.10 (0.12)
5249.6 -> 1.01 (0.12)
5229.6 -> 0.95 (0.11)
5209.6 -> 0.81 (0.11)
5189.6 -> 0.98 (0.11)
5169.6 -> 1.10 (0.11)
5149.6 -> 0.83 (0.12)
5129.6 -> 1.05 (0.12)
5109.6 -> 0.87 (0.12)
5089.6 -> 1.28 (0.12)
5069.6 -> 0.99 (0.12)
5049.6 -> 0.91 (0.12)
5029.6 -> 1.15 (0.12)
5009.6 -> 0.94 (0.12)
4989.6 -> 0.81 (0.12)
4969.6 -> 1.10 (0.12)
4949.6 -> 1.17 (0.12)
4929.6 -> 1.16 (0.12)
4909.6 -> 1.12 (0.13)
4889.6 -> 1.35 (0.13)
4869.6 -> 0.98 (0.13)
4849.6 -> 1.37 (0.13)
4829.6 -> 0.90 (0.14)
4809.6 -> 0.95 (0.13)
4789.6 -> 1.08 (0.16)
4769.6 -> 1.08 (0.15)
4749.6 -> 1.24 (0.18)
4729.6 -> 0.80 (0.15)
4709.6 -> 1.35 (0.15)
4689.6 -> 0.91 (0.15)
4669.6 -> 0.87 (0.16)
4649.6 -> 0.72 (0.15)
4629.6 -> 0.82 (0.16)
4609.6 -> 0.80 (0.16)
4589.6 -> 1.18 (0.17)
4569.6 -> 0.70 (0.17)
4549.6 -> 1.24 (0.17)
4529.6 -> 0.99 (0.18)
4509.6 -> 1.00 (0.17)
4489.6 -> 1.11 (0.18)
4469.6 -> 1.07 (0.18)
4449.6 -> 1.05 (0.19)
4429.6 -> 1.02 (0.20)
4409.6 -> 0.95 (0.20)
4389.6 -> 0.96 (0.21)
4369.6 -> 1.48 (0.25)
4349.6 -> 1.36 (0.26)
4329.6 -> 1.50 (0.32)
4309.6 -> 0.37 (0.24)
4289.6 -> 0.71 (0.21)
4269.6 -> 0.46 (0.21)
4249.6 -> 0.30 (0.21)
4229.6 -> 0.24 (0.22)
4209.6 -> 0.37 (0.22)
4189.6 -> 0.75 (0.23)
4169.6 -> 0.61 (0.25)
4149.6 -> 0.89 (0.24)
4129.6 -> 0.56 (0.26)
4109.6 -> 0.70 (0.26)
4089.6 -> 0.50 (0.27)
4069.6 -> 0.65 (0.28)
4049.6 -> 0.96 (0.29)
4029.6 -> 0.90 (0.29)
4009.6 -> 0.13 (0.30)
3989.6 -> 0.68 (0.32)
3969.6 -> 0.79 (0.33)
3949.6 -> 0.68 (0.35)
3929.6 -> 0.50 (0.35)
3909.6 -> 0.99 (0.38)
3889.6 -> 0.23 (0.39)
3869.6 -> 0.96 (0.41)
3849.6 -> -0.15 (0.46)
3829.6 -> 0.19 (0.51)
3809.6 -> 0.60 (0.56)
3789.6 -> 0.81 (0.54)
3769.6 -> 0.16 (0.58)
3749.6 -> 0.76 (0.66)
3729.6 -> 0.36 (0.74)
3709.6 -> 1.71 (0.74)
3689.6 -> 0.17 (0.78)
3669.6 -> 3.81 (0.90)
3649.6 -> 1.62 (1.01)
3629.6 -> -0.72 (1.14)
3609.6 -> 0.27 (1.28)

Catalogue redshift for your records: 0.174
